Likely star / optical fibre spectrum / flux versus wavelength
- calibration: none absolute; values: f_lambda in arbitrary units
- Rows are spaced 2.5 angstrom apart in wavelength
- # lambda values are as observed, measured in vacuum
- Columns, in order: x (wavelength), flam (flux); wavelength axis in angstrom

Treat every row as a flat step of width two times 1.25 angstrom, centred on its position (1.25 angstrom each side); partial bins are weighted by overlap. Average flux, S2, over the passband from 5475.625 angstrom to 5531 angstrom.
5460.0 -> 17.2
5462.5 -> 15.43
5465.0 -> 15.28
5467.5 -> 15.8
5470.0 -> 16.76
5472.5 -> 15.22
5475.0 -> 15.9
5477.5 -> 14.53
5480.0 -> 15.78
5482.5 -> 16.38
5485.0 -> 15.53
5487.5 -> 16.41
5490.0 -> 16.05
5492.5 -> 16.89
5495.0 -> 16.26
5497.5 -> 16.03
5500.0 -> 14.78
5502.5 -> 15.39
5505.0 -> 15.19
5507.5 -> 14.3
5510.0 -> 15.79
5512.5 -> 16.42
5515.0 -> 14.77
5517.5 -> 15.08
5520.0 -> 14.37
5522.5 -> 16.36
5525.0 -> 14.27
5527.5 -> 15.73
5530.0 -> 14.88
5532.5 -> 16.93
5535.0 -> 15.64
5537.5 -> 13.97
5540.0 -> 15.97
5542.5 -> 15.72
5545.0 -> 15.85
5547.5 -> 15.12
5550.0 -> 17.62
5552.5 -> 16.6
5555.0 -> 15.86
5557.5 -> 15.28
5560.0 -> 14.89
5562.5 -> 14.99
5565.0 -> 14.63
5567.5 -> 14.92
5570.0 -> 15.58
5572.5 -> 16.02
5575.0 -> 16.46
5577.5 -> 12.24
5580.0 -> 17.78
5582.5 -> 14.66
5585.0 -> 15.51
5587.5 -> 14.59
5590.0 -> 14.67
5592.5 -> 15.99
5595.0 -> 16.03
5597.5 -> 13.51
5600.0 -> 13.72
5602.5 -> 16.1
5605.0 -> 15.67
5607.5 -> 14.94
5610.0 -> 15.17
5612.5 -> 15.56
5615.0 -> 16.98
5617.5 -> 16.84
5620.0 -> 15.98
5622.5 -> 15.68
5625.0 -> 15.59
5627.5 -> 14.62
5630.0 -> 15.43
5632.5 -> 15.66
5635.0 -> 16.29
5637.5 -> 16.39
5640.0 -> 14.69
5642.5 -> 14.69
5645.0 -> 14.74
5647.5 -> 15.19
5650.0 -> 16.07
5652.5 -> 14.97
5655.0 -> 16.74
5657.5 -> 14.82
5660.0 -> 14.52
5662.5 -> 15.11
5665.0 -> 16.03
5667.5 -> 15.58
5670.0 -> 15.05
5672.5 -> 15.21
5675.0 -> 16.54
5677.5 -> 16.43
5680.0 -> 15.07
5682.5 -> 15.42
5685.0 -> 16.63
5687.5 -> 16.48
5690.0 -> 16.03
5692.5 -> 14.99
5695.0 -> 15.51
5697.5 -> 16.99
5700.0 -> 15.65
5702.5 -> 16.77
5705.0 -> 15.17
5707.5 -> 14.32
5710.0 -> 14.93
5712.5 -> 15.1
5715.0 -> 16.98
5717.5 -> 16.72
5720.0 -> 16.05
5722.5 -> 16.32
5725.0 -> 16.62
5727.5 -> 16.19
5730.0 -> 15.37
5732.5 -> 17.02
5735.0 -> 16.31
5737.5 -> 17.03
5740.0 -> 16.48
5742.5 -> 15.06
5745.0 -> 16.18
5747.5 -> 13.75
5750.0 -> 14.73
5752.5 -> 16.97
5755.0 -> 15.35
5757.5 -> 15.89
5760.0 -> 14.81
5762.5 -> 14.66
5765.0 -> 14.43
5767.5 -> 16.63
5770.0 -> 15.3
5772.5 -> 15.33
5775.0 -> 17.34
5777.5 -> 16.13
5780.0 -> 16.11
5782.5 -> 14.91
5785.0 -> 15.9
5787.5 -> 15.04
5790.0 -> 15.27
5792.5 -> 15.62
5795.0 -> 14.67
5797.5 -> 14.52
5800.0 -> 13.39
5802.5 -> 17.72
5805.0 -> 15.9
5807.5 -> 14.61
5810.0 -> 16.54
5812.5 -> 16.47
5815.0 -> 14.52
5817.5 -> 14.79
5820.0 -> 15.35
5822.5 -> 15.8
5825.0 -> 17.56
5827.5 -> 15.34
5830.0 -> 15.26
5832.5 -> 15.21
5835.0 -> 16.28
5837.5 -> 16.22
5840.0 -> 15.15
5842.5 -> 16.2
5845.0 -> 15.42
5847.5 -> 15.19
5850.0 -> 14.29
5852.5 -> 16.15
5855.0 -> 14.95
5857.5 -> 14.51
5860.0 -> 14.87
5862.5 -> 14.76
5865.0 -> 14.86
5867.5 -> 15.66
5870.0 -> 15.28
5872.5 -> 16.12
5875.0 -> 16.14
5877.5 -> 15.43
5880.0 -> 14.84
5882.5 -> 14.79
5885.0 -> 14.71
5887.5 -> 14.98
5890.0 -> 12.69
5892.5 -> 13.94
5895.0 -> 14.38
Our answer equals 15.5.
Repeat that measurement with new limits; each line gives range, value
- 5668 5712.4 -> 15.7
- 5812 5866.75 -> 15.4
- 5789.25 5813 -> 15.4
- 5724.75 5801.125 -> 15.6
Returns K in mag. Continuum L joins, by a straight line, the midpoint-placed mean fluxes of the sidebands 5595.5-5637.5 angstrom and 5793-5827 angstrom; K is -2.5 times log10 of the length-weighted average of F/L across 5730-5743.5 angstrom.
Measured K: -0.054 mag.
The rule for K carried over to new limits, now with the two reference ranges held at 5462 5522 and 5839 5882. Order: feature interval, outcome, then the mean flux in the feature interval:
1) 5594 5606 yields 0.039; 15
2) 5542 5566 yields -0.008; 15.7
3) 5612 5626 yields -0.045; 16.1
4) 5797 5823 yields -0.008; 15.4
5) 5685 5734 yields -0.039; 16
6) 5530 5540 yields 0.006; 15.5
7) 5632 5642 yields -0.014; 15.7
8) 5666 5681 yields -0.015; 15.7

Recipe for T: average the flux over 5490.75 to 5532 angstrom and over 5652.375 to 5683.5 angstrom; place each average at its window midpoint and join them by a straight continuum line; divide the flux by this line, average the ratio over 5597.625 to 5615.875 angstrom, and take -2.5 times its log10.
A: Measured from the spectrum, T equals 0.01 mag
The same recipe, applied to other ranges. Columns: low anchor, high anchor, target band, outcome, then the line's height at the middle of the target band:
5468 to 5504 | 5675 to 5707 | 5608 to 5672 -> 0.03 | 15.9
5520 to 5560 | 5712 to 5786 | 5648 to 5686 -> 0.01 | 15.8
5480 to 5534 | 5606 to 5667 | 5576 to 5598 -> 0.04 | 15.6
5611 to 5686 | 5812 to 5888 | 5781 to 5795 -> 0.01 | 15.5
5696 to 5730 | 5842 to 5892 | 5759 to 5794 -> 0.00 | 15.6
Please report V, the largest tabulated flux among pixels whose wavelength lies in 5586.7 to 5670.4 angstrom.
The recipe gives 16.98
